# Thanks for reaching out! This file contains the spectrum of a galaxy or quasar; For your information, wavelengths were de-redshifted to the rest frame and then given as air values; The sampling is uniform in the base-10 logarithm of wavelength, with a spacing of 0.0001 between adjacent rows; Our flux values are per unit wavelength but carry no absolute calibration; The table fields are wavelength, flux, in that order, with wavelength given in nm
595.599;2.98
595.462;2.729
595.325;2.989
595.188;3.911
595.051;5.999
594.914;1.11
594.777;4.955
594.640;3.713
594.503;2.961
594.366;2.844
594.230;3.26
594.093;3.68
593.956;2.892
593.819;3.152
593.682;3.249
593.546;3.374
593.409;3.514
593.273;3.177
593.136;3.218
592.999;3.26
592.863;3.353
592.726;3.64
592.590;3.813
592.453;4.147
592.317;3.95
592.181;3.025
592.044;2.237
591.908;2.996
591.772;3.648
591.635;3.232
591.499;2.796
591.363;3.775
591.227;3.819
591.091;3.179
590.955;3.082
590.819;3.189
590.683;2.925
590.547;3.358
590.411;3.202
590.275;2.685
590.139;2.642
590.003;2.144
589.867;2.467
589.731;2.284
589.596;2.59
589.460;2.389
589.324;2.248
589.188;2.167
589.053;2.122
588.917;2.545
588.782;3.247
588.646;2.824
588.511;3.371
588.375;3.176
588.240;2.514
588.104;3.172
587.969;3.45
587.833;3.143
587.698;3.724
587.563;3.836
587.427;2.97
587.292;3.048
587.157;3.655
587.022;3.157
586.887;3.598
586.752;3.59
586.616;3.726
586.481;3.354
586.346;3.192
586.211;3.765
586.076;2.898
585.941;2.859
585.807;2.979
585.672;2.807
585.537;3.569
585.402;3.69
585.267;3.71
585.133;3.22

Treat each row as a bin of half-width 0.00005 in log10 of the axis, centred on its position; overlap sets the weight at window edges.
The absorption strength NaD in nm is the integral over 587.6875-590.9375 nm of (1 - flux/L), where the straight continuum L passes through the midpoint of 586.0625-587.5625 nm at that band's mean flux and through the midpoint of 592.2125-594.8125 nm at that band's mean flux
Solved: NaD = 0.58 nm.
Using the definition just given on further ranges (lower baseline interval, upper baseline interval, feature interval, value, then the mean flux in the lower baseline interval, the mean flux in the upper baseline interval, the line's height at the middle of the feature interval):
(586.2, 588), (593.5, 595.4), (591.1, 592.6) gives 0.02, 3.43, 3.43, 3.43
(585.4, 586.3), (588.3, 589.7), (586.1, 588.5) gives -0.33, 3.19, 2.66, 2.95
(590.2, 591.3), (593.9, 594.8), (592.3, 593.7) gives -0.08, 3.18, 3.41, 3.32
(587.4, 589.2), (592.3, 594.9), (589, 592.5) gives 0.32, 3.05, 3.42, 3.22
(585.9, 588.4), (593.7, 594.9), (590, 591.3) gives 0.10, 3.31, 3.32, 3.32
